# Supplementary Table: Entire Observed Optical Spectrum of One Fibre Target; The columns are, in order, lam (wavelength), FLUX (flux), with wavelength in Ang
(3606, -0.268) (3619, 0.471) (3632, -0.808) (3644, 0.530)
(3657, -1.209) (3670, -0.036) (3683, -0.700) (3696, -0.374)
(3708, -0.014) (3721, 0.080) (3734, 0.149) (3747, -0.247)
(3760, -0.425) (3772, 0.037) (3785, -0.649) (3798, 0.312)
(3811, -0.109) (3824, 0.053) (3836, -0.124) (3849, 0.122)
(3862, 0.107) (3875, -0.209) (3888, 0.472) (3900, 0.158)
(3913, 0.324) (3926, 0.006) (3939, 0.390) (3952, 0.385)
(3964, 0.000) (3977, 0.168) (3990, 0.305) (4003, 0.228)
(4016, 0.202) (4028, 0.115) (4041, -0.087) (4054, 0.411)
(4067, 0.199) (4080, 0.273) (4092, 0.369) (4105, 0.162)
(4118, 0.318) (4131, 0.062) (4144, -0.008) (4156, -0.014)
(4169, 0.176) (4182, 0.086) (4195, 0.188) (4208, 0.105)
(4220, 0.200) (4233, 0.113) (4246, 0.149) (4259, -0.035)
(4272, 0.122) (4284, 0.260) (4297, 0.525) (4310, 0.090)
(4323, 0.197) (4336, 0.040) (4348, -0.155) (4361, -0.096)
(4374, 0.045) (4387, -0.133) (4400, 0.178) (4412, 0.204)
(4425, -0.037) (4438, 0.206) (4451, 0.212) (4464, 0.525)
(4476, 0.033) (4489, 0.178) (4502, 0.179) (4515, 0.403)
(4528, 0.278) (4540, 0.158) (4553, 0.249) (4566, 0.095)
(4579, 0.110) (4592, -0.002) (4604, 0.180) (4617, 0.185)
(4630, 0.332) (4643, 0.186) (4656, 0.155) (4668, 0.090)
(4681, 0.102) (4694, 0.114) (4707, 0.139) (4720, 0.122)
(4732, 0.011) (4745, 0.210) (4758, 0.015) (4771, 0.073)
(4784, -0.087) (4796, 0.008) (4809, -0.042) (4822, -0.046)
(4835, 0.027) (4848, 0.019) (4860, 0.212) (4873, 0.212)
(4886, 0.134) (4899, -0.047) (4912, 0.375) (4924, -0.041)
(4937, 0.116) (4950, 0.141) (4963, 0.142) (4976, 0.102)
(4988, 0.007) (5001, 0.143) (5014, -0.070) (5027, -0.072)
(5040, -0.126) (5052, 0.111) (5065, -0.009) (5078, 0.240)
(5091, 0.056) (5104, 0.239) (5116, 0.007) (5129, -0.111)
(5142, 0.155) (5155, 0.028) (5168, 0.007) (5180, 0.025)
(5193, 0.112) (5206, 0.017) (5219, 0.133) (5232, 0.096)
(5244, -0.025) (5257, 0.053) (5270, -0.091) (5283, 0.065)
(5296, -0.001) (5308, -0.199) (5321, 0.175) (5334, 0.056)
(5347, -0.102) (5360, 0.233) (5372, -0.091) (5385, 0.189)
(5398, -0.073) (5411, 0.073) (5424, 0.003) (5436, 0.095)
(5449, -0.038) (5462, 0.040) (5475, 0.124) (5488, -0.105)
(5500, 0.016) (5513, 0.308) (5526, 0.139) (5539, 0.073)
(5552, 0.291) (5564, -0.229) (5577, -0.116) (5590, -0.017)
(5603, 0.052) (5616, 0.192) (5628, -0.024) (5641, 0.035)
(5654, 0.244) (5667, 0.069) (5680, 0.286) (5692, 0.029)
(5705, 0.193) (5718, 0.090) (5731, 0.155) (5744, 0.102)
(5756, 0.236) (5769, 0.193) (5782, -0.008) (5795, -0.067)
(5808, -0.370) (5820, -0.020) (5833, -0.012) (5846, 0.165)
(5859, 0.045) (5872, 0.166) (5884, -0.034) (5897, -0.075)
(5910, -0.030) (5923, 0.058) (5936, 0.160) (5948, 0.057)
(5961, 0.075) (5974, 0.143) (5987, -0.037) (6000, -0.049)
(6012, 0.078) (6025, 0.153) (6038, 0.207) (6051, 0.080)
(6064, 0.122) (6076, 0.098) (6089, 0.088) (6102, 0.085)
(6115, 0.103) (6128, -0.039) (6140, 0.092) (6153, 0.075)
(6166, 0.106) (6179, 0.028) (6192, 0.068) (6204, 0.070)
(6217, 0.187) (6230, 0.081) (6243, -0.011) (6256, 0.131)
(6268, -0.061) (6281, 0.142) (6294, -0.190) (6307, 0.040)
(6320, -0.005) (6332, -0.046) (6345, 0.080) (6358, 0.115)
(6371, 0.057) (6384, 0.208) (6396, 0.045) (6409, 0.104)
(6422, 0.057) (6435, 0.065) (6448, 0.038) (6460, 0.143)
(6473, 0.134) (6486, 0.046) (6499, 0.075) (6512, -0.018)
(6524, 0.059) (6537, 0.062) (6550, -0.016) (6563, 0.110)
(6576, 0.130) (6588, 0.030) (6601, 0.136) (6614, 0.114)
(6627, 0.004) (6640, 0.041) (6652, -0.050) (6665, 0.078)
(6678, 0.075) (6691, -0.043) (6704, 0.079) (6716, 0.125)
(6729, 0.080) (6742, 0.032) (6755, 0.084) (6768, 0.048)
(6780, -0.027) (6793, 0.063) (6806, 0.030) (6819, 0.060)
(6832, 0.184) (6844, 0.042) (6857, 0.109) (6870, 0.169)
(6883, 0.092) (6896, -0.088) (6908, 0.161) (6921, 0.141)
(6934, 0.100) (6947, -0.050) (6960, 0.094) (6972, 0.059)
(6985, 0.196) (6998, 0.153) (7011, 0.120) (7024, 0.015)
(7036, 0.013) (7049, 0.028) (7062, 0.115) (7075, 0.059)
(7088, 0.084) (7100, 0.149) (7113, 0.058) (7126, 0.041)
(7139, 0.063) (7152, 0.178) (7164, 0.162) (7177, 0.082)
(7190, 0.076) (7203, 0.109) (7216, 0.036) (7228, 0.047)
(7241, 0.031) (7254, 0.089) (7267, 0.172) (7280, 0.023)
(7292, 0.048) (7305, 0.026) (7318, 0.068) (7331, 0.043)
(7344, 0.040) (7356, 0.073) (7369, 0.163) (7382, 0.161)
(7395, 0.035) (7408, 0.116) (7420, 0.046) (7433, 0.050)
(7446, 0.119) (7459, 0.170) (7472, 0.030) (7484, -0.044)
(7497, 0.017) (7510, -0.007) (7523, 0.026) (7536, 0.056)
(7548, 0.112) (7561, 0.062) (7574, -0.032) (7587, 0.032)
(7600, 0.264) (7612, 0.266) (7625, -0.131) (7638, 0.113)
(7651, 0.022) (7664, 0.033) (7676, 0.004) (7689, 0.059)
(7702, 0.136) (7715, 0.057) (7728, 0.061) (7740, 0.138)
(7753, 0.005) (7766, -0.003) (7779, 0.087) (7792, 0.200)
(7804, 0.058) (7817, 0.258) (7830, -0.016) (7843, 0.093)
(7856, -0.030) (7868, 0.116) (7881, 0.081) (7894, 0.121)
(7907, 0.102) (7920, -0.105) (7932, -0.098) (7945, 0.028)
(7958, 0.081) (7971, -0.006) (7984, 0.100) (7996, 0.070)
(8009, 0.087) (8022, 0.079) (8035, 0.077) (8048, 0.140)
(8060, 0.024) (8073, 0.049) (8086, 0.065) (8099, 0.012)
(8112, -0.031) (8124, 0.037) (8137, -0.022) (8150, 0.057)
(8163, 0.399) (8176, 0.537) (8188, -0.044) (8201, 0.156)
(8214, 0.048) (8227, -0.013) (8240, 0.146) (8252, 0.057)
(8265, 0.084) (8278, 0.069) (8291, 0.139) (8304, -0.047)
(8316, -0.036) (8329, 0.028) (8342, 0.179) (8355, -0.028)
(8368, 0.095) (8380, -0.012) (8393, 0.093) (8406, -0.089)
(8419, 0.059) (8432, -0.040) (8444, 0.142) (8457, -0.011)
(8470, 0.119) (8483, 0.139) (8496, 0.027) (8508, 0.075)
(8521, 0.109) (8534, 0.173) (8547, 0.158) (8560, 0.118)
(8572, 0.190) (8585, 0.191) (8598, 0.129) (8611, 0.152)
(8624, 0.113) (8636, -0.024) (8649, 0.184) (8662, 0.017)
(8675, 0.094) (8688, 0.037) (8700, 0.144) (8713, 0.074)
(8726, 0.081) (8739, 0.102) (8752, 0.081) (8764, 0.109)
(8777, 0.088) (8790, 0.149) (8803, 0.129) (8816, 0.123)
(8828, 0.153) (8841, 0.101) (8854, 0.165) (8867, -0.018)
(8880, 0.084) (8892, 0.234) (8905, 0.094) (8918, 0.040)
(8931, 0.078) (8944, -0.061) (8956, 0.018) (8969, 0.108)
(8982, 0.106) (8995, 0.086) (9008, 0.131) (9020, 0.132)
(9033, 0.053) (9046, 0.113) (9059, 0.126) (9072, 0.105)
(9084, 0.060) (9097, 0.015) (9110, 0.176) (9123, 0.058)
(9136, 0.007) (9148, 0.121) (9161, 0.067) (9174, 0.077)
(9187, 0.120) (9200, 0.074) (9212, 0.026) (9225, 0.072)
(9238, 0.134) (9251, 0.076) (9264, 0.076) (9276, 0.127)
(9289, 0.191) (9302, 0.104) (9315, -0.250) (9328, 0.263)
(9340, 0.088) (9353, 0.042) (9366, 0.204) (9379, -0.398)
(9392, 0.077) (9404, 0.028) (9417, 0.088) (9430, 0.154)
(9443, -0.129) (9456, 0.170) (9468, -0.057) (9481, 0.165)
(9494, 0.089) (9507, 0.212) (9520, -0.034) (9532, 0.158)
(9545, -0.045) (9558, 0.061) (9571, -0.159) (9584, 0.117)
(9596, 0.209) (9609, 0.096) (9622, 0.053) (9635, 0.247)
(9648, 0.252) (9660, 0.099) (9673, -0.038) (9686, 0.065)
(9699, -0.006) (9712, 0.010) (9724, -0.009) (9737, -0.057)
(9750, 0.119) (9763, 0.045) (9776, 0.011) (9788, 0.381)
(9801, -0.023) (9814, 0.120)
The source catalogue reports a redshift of 1.19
